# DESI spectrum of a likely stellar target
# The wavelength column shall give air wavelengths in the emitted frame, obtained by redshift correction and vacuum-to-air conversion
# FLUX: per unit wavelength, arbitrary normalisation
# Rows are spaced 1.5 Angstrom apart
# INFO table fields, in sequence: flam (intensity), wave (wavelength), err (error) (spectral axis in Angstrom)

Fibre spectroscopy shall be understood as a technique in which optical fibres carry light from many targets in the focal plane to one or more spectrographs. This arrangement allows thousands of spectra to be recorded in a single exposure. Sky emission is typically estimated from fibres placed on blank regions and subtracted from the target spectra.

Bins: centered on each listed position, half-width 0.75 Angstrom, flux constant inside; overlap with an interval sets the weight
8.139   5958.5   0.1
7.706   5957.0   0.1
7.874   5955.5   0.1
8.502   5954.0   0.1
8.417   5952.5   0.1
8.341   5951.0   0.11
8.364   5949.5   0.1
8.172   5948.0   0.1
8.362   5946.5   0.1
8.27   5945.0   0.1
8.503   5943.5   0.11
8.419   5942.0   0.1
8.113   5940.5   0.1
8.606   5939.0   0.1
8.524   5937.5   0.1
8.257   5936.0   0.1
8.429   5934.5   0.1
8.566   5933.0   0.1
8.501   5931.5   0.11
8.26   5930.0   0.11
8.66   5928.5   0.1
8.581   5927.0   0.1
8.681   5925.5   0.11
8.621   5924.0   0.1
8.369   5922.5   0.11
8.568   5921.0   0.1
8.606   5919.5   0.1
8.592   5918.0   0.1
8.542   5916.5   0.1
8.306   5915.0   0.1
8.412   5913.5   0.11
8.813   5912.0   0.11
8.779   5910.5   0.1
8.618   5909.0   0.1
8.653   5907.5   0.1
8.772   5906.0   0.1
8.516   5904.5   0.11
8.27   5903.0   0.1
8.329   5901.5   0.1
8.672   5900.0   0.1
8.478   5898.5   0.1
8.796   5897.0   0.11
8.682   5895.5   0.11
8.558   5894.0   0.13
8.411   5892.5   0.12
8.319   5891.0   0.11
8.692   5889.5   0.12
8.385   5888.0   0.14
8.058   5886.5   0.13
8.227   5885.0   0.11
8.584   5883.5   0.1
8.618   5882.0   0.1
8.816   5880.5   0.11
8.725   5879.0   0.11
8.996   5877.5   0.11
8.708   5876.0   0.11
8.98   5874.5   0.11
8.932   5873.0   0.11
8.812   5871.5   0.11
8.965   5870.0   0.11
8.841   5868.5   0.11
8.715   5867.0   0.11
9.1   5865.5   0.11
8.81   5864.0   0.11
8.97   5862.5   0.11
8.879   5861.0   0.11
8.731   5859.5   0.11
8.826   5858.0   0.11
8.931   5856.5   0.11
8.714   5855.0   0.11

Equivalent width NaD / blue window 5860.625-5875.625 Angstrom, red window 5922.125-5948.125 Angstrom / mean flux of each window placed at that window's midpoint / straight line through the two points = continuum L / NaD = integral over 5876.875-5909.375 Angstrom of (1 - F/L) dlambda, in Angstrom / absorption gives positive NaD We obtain 0.7 Angstrom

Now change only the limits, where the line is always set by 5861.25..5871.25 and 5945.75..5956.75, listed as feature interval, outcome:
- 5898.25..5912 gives 0.0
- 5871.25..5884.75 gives 0.1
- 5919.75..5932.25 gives -0.1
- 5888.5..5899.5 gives 0.2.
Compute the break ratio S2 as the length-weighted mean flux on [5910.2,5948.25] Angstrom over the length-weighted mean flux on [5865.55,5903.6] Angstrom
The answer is 0.98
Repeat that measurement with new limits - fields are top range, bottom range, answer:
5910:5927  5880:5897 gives 1.01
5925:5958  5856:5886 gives 0.95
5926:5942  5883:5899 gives 1.00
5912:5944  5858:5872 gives 0.96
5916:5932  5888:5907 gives 1.00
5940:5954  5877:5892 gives 0.98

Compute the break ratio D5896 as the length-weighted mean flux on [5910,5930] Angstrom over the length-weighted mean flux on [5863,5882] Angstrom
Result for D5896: 1.0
